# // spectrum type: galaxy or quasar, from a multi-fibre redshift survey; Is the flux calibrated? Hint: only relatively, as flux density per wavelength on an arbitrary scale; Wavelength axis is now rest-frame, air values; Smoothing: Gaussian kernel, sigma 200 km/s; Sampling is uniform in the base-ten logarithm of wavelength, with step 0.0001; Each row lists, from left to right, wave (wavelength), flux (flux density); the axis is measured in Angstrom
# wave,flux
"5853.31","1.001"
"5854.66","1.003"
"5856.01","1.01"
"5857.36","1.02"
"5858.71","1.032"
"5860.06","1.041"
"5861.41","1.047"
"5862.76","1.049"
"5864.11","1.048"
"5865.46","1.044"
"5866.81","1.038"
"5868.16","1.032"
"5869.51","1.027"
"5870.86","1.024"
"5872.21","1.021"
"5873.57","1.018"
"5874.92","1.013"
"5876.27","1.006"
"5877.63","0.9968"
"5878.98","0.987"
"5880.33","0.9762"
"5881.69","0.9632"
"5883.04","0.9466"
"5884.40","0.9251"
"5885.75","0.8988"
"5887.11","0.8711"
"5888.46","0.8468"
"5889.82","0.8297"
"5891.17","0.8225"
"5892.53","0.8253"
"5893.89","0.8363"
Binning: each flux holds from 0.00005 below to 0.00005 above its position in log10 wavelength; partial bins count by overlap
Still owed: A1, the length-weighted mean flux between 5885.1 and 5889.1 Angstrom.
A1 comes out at 0.873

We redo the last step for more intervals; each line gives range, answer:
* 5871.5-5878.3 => 1.01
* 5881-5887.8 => 0.921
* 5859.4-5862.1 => 1.04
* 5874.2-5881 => 0.997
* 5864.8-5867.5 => 1.04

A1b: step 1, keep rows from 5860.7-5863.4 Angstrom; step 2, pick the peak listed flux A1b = 1.049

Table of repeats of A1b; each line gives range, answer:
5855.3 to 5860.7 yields 1.041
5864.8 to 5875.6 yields 1.044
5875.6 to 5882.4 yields 1.006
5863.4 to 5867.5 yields 1.048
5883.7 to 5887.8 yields 0.9251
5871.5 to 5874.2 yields 1.021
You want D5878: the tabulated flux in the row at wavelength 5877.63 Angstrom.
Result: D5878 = 0.9968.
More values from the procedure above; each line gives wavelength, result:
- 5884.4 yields 0.9251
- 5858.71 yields 1.032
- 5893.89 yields 0.8363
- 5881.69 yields 0.9632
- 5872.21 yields 1.021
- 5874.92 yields 1.013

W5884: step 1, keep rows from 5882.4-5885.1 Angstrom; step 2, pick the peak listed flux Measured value 0.9466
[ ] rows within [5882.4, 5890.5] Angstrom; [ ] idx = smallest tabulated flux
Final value 0.8297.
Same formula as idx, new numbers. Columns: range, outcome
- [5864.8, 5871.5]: 1.024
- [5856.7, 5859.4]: 1.02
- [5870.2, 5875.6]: 1.013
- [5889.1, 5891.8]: 0.8225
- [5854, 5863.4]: 1.003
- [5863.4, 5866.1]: 1.044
